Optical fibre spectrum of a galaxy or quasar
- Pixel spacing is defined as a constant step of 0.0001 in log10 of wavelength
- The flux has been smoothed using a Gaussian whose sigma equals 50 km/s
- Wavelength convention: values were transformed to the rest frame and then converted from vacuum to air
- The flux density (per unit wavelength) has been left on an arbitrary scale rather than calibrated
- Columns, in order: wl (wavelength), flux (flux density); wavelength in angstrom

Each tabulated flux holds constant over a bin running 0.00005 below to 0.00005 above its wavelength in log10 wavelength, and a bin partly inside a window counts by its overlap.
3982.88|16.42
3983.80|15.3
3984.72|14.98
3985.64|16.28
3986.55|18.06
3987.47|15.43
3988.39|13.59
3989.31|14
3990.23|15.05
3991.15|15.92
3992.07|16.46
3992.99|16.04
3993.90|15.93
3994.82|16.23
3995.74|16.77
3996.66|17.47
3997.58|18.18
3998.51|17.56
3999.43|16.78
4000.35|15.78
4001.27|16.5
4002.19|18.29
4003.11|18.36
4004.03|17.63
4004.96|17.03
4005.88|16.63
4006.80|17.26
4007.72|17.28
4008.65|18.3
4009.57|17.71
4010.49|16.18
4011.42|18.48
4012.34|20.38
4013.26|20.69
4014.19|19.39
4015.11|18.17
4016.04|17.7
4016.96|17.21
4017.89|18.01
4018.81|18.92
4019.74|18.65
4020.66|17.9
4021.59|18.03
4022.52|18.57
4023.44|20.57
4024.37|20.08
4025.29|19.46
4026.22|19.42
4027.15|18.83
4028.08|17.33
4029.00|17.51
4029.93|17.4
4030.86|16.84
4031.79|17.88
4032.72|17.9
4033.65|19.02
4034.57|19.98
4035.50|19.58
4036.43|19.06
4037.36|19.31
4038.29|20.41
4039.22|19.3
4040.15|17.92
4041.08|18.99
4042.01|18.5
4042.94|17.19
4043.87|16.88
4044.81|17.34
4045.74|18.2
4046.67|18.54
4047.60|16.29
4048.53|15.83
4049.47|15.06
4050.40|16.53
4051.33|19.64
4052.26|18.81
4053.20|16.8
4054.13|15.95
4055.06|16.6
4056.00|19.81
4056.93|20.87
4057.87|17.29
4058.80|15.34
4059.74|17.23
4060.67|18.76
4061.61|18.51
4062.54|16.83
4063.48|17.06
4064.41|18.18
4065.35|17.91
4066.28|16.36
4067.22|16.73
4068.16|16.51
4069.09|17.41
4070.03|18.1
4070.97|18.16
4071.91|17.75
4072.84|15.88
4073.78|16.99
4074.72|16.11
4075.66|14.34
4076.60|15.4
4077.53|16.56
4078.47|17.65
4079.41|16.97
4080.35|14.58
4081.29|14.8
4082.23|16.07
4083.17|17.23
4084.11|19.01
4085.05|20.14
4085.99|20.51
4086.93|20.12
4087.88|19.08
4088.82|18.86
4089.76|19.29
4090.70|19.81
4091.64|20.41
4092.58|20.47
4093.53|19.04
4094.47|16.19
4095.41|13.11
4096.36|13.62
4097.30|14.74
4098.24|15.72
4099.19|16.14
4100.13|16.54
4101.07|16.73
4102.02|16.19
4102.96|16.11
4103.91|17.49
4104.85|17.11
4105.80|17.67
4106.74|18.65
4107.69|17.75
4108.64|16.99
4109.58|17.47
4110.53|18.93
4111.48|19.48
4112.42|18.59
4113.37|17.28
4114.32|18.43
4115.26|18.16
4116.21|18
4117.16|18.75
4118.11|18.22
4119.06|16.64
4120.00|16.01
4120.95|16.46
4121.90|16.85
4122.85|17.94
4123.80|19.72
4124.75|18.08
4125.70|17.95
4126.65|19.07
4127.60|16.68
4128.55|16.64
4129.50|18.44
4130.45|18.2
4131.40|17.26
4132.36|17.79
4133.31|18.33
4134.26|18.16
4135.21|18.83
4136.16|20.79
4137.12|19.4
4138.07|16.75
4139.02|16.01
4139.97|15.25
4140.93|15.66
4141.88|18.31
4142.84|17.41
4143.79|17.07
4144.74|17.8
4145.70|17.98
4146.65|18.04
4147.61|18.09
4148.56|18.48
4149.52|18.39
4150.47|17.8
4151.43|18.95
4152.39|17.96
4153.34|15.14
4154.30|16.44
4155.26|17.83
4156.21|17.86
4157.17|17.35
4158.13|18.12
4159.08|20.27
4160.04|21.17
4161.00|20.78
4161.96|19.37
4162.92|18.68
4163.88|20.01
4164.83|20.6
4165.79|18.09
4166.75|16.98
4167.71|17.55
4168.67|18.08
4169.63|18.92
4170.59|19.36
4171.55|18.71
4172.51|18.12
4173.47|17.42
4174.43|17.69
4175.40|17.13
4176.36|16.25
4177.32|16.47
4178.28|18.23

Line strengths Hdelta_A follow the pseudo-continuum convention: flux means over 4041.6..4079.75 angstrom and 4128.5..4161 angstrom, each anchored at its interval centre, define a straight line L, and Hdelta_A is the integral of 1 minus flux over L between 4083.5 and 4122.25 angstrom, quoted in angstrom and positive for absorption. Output -0.3 angstrom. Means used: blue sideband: 17.2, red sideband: 17.9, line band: 17.7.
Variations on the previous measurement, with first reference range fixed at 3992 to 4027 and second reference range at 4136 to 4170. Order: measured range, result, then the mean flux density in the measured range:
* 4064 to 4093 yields 0.6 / 17.7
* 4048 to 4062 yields 0.4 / 17.5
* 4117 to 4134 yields 0.4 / 17.7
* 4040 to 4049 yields 0.2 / 17.6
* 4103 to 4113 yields 0.1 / 17.9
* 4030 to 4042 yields -0.6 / 18.8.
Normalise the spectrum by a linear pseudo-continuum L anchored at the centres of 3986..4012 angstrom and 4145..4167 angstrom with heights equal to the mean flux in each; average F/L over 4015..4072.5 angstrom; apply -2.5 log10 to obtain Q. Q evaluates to -0.05 mag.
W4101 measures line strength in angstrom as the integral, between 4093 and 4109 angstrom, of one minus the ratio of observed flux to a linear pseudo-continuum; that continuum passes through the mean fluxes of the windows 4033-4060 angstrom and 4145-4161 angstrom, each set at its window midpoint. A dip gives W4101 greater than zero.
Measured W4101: 1.4 angstrom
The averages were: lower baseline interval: 18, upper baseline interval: 18.2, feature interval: 16.5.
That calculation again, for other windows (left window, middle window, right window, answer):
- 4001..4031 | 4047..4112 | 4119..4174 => 2.9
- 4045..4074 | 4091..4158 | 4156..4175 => 2.5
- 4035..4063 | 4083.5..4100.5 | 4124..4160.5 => 0.0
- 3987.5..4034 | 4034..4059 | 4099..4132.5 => -0.6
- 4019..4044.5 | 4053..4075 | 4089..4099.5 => 0.6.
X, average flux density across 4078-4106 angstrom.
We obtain 17.4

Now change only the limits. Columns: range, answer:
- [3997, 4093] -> 17.9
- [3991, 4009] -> 17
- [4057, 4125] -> 17.4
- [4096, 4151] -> 17.5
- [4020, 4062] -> 18.2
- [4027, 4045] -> 18.4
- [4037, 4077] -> 17.5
